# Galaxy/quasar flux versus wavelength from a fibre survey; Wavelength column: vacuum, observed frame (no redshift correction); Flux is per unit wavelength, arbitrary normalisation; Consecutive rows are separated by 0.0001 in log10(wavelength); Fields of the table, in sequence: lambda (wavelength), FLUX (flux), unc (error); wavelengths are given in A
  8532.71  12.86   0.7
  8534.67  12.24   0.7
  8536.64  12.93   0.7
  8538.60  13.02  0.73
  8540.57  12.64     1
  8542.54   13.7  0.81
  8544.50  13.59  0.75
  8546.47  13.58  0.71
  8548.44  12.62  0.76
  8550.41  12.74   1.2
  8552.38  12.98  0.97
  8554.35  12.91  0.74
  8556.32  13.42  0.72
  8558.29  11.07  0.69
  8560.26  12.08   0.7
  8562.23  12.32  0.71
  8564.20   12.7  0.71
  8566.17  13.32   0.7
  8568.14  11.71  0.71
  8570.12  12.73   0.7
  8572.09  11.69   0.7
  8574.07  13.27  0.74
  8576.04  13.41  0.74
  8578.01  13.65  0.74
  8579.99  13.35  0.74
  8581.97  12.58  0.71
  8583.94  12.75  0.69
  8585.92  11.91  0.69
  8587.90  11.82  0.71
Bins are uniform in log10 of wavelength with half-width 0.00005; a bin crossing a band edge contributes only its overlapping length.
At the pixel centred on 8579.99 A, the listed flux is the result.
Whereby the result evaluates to 13.35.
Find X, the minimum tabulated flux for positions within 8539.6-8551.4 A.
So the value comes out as 12.62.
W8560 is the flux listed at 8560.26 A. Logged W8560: 12.08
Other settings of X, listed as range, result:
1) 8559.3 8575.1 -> 11.69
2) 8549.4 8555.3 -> 12.74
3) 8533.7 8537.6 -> 12.24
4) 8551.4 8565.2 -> 11.07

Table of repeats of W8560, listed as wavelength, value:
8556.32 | 13.42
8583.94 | 12.75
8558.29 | 11.07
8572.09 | 11.69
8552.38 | 12.98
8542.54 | 13.7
